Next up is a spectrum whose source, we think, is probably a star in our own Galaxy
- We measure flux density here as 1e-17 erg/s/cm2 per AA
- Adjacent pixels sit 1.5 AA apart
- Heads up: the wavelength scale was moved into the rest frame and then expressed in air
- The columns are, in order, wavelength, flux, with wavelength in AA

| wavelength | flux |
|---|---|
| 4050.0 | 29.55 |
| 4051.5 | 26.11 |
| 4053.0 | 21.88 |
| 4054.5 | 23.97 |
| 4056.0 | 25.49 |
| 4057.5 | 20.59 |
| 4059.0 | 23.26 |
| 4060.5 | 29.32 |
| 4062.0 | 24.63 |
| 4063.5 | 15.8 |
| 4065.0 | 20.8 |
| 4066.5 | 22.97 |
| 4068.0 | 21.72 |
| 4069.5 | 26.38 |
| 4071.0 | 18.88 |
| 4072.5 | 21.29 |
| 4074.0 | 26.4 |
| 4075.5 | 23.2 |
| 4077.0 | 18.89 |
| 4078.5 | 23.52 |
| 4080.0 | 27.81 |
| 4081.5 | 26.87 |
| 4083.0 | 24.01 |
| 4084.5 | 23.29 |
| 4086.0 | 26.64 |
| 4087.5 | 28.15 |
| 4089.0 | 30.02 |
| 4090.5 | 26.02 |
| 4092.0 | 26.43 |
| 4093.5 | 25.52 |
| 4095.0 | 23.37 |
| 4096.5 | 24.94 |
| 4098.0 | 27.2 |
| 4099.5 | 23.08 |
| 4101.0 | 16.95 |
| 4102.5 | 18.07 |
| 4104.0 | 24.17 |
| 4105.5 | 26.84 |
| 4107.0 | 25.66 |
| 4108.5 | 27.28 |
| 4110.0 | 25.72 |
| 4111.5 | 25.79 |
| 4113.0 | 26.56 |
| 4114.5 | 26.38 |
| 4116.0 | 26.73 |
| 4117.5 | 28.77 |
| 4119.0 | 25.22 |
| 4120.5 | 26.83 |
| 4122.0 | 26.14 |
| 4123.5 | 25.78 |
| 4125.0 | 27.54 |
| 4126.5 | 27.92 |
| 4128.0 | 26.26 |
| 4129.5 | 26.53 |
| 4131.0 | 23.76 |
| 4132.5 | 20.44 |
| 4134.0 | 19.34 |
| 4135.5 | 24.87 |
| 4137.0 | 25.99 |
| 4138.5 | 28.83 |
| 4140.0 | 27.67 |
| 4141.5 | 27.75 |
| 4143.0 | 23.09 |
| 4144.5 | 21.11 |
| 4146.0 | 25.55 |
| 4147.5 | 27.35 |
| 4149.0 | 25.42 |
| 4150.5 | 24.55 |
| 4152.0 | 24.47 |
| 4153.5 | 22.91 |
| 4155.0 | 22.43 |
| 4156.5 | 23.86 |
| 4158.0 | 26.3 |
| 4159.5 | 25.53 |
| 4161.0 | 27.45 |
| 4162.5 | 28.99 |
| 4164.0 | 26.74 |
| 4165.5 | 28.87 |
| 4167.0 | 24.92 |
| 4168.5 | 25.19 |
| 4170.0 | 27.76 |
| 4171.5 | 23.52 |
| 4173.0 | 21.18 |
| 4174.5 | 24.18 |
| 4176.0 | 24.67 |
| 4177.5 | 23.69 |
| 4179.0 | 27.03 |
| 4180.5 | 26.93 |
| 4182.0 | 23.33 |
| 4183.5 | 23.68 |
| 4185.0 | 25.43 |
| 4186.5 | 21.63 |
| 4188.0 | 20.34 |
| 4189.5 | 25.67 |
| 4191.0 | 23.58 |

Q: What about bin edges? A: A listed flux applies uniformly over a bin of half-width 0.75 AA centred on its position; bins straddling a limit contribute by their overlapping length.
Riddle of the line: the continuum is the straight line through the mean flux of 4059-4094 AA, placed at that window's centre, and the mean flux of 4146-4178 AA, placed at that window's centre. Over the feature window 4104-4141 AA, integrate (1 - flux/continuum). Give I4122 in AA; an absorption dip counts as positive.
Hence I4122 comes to -1.7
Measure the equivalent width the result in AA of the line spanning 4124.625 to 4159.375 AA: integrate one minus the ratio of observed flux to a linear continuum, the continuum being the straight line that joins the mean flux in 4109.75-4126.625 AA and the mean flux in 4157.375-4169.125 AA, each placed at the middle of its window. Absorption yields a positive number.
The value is 2.3 AA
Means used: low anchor 26.6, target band 24.9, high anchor 26.8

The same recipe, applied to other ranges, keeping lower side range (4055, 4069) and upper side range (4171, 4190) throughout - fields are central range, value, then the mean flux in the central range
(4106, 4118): -1.7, 26.6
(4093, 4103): 0.2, 22.8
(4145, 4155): -0.5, 24.7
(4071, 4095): -2.0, 24.9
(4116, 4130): -2.0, 26.8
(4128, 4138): -0.1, 23.8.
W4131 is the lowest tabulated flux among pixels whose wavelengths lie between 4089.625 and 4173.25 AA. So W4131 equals 16.95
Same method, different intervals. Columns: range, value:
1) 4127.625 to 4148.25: 19.34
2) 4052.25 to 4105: 15.8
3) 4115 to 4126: 25.22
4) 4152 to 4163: 22.43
